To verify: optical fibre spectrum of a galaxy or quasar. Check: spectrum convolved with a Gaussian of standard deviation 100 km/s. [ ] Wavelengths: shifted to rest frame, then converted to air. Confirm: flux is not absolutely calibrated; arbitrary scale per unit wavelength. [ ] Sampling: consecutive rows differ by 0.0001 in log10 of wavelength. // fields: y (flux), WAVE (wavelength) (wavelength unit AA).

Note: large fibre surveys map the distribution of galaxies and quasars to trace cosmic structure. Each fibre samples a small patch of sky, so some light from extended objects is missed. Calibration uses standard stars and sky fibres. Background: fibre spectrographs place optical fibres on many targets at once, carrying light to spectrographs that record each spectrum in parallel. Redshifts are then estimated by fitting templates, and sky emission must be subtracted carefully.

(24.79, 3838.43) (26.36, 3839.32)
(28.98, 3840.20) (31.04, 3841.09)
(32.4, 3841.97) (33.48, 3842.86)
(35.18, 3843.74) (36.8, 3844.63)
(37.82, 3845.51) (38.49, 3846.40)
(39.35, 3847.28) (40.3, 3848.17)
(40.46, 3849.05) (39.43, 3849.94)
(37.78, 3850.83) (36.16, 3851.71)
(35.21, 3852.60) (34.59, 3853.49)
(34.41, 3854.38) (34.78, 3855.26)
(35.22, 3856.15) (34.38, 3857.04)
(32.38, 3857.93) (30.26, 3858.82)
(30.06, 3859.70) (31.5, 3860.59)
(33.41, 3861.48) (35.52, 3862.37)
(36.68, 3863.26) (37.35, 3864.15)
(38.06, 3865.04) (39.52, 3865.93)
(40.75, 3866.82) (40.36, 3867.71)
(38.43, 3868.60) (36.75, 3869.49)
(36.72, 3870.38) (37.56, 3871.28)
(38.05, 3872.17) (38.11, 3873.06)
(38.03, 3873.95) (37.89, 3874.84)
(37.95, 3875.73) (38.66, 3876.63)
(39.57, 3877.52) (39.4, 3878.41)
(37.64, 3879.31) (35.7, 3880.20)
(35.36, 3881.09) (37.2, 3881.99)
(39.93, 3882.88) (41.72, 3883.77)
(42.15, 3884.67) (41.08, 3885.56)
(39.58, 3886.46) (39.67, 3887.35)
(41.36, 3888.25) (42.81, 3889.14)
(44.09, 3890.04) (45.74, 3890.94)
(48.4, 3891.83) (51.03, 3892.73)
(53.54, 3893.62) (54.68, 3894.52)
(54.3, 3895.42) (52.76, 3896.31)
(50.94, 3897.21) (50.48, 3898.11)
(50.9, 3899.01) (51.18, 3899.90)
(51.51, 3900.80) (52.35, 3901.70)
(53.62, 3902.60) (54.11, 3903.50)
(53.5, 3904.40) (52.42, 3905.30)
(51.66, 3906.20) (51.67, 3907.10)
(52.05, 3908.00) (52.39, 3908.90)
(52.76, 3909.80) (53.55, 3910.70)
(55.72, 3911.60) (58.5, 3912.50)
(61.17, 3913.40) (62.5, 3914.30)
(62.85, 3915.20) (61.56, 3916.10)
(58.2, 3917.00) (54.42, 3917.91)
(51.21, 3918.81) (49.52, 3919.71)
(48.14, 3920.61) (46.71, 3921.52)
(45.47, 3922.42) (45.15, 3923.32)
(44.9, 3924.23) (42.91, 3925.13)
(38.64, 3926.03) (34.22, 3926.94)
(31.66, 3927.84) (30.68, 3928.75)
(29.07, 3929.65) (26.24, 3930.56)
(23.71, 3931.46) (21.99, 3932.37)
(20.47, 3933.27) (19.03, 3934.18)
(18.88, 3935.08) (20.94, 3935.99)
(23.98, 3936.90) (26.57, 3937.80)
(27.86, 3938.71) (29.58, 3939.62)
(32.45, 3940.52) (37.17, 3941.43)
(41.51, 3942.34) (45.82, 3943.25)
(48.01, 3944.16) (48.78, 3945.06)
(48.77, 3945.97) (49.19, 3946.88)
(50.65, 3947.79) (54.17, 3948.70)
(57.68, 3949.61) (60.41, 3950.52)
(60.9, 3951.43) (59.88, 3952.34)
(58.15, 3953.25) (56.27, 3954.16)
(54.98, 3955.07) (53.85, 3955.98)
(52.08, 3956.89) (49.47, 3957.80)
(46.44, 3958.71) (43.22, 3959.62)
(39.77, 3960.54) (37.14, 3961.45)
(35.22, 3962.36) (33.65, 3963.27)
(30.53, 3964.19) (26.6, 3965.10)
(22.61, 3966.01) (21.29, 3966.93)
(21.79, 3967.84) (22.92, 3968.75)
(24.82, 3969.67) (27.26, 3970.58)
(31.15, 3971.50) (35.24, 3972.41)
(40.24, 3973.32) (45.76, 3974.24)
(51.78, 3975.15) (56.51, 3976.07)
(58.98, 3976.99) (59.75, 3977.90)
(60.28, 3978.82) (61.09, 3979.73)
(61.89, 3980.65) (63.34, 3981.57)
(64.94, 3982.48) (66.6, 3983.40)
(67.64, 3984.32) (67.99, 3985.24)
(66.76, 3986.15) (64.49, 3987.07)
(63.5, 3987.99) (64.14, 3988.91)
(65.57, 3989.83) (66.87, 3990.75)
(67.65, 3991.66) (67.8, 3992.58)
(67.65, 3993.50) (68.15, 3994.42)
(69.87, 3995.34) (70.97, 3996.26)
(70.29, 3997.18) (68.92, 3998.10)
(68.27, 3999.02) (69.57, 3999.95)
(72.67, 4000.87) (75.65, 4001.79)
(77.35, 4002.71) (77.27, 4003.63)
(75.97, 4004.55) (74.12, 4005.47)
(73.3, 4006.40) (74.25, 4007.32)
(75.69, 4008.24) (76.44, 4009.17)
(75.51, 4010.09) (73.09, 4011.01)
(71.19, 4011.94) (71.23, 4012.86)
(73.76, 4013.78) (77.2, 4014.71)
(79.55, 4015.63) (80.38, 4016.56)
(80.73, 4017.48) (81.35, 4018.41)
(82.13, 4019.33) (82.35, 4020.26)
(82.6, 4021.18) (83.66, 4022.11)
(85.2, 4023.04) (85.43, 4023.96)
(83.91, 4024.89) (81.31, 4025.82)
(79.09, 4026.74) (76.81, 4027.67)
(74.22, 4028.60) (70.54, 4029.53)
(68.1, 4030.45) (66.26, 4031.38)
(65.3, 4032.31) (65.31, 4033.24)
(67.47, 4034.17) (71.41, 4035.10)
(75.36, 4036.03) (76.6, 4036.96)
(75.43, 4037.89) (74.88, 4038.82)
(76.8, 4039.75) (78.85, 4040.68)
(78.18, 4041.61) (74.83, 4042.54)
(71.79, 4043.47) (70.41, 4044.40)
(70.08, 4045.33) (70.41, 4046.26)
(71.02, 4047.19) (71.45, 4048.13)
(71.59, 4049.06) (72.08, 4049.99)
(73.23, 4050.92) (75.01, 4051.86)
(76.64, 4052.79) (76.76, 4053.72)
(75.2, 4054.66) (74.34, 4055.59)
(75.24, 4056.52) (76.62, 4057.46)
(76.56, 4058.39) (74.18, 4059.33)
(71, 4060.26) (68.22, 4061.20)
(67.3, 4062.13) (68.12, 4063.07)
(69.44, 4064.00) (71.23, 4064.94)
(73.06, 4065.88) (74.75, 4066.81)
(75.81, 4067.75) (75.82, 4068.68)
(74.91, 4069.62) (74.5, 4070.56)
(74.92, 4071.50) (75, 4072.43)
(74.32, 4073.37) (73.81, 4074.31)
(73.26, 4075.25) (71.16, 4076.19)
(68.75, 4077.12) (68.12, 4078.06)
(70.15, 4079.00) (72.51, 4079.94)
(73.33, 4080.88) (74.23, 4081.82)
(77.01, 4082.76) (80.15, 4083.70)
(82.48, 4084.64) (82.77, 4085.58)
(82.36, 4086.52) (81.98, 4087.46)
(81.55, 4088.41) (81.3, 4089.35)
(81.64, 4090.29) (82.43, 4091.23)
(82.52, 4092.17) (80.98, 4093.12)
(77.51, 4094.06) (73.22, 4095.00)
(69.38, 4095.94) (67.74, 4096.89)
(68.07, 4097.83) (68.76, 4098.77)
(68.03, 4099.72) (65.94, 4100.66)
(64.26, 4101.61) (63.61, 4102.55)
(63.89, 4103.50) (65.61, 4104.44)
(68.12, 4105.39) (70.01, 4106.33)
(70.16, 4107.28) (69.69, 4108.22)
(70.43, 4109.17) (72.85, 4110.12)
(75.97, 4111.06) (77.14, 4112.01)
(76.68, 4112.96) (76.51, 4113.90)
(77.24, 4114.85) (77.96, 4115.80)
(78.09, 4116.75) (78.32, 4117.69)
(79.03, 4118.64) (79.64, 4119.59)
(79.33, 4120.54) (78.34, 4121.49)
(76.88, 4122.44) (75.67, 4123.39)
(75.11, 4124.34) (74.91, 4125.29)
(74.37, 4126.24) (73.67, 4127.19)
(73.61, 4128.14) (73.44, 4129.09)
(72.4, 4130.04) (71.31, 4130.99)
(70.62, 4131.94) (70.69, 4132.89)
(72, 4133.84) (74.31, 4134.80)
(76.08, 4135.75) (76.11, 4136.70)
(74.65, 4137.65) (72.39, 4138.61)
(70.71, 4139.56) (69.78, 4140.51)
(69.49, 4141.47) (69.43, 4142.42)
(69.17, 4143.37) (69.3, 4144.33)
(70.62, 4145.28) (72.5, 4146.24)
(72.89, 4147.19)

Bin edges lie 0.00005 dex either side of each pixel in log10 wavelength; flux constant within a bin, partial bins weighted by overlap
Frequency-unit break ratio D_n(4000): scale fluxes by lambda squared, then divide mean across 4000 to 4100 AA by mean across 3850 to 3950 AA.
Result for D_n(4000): 1.92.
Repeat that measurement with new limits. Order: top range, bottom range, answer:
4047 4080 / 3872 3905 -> 1.78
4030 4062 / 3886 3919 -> 1.50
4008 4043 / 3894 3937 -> 1.77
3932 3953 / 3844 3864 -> 1.16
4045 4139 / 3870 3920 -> 1.71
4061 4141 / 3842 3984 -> 1.90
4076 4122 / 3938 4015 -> 1.42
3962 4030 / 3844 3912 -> 1.61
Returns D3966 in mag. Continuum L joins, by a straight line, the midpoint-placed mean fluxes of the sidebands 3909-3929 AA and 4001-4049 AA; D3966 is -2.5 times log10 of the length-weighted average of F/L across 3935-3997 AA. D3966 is 0.254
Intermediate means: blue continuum 49.8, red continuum 75.5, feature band 48.8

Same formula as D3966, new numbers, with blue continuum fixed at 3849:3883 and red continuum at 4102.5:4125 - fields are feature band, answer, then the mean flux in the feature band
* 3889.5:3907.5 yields -0.23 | 51.4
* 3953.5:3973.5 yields 0.36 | 36.8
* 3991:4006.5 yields -0.25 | 71.4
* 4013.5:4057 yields -0.21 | 75.5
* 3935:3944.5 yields 0.43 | 32.4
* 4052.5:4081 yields -0.09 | 73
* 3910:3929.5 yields -0.11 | 49.1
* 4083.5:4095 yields -0.15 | 81.2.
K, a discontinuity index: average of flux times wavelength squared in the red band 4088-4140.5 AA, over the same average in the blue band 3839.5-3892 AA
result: 2.23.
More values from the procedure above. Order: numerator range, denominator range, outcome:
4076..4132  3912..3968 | 1.92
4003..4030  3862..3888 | 2.17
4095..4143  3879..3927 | 1.65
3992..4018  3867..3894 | 1.93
